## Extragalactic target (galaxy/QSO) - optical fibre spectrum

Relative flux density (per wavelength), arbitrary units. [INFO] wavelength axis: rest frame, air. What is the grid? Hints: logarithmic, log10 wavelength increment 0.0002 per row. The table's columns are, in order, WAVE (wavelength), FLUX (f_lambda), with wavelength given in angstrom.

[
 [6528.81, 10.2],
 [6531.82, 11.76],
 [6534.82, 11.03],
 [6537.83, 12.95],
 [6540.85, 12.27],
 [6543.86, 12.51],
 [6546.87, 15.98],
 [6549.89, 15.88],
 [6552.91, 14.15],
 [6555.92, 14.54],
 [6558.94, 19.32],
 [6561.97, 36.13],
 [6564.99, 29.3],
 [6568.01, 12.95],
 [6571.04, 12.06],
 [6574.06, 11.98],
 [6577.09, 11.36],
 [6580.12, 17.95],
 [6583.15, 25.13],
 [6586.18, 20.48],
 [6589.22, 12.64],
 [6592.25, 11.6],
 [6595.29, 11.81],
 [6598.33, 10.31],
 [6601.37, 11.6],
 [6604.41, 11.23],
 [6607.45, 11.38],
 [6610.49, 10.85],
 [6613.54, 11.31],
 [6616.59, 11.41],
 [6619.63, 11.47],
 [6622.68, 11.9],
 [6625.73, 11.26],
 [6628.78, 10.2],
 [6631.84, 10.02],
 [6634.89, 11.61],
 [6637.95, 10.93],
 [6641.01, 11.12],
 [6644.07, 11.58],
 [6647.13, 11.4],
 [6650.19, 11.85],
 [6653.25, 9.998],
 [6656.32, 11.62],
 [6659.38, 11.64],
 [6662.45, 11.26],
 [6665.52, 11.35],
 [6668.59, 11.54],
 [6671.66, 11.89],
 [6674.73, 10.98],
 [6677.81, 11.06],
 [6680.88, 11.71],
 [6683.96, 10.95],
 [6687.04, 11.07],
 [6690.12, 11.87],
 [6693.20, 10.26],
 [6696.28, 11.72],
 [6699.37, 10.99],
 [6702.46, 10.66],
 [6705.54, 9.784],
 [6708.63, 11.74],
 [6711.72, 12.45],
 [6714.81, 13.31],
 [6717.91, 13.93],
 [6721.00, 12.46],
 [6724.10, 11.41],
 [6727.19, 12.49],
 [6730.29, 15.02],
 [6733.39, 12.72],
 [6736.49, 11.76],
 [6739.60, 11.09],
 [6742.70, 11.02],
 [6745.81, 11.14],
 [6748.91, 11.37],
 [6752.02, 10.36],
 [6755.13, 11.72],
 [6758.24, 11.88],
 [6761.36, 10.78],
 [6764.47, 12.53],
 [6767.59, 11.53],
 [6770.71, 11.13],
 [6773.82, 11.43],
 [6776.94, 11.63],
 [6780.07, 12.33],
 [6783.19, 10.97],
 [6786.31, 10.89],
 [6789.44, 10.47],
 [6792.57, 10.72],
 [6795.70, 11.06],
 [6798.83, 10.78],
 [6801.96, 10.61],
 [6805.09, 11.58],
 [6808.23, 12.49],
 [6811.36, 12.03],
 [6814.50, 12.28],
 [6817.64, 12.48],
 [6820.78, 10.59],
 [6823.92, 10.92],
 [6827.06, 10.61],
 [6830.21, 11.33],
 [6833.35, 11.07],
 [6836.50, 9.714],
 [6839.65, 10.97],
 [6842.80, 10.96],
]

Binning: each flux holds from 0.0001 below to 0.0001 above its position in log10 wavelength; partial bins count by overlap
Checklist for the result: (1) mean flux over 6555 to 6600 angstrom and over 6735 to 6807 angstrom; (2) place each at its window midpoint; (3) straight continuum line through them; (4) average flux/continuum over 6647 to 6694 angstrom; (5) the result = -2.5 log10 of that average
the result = 0.26 mag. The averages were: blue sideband 17.2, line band 11.3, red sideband 11.3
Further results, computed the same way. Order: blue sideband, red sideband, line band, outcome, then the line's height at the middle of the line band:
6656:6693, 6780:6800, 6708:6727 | -0.126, 11.2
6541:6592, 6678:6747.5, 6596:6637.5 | 0.355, 15.4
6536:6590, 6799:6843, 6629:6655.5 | 0.356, 15.3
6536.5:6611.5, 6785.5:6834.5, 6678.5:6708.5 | 0.206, 13.3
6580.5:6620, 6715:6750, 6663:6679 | 0.127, 12.8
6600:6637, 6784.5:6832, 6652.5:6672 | -0.014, 11.2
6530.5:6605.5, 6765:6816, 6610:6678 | 0.246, 14.1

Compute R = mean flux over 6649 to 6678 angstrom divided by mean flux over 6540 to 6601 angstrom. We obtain 0.69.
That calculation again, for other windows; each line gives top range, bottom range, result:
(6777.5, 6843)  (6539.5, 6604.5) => 0.70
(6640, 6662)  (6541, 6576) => 0.65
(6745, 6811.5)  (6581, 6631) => 0.88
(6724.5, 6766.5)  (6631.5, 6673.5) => 1.05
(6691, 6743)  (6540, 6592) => 0.69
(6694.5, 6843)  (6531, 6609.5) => 0.75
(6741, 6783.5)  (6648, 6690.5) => 1.01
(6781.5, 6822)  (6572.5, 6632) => 0.88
